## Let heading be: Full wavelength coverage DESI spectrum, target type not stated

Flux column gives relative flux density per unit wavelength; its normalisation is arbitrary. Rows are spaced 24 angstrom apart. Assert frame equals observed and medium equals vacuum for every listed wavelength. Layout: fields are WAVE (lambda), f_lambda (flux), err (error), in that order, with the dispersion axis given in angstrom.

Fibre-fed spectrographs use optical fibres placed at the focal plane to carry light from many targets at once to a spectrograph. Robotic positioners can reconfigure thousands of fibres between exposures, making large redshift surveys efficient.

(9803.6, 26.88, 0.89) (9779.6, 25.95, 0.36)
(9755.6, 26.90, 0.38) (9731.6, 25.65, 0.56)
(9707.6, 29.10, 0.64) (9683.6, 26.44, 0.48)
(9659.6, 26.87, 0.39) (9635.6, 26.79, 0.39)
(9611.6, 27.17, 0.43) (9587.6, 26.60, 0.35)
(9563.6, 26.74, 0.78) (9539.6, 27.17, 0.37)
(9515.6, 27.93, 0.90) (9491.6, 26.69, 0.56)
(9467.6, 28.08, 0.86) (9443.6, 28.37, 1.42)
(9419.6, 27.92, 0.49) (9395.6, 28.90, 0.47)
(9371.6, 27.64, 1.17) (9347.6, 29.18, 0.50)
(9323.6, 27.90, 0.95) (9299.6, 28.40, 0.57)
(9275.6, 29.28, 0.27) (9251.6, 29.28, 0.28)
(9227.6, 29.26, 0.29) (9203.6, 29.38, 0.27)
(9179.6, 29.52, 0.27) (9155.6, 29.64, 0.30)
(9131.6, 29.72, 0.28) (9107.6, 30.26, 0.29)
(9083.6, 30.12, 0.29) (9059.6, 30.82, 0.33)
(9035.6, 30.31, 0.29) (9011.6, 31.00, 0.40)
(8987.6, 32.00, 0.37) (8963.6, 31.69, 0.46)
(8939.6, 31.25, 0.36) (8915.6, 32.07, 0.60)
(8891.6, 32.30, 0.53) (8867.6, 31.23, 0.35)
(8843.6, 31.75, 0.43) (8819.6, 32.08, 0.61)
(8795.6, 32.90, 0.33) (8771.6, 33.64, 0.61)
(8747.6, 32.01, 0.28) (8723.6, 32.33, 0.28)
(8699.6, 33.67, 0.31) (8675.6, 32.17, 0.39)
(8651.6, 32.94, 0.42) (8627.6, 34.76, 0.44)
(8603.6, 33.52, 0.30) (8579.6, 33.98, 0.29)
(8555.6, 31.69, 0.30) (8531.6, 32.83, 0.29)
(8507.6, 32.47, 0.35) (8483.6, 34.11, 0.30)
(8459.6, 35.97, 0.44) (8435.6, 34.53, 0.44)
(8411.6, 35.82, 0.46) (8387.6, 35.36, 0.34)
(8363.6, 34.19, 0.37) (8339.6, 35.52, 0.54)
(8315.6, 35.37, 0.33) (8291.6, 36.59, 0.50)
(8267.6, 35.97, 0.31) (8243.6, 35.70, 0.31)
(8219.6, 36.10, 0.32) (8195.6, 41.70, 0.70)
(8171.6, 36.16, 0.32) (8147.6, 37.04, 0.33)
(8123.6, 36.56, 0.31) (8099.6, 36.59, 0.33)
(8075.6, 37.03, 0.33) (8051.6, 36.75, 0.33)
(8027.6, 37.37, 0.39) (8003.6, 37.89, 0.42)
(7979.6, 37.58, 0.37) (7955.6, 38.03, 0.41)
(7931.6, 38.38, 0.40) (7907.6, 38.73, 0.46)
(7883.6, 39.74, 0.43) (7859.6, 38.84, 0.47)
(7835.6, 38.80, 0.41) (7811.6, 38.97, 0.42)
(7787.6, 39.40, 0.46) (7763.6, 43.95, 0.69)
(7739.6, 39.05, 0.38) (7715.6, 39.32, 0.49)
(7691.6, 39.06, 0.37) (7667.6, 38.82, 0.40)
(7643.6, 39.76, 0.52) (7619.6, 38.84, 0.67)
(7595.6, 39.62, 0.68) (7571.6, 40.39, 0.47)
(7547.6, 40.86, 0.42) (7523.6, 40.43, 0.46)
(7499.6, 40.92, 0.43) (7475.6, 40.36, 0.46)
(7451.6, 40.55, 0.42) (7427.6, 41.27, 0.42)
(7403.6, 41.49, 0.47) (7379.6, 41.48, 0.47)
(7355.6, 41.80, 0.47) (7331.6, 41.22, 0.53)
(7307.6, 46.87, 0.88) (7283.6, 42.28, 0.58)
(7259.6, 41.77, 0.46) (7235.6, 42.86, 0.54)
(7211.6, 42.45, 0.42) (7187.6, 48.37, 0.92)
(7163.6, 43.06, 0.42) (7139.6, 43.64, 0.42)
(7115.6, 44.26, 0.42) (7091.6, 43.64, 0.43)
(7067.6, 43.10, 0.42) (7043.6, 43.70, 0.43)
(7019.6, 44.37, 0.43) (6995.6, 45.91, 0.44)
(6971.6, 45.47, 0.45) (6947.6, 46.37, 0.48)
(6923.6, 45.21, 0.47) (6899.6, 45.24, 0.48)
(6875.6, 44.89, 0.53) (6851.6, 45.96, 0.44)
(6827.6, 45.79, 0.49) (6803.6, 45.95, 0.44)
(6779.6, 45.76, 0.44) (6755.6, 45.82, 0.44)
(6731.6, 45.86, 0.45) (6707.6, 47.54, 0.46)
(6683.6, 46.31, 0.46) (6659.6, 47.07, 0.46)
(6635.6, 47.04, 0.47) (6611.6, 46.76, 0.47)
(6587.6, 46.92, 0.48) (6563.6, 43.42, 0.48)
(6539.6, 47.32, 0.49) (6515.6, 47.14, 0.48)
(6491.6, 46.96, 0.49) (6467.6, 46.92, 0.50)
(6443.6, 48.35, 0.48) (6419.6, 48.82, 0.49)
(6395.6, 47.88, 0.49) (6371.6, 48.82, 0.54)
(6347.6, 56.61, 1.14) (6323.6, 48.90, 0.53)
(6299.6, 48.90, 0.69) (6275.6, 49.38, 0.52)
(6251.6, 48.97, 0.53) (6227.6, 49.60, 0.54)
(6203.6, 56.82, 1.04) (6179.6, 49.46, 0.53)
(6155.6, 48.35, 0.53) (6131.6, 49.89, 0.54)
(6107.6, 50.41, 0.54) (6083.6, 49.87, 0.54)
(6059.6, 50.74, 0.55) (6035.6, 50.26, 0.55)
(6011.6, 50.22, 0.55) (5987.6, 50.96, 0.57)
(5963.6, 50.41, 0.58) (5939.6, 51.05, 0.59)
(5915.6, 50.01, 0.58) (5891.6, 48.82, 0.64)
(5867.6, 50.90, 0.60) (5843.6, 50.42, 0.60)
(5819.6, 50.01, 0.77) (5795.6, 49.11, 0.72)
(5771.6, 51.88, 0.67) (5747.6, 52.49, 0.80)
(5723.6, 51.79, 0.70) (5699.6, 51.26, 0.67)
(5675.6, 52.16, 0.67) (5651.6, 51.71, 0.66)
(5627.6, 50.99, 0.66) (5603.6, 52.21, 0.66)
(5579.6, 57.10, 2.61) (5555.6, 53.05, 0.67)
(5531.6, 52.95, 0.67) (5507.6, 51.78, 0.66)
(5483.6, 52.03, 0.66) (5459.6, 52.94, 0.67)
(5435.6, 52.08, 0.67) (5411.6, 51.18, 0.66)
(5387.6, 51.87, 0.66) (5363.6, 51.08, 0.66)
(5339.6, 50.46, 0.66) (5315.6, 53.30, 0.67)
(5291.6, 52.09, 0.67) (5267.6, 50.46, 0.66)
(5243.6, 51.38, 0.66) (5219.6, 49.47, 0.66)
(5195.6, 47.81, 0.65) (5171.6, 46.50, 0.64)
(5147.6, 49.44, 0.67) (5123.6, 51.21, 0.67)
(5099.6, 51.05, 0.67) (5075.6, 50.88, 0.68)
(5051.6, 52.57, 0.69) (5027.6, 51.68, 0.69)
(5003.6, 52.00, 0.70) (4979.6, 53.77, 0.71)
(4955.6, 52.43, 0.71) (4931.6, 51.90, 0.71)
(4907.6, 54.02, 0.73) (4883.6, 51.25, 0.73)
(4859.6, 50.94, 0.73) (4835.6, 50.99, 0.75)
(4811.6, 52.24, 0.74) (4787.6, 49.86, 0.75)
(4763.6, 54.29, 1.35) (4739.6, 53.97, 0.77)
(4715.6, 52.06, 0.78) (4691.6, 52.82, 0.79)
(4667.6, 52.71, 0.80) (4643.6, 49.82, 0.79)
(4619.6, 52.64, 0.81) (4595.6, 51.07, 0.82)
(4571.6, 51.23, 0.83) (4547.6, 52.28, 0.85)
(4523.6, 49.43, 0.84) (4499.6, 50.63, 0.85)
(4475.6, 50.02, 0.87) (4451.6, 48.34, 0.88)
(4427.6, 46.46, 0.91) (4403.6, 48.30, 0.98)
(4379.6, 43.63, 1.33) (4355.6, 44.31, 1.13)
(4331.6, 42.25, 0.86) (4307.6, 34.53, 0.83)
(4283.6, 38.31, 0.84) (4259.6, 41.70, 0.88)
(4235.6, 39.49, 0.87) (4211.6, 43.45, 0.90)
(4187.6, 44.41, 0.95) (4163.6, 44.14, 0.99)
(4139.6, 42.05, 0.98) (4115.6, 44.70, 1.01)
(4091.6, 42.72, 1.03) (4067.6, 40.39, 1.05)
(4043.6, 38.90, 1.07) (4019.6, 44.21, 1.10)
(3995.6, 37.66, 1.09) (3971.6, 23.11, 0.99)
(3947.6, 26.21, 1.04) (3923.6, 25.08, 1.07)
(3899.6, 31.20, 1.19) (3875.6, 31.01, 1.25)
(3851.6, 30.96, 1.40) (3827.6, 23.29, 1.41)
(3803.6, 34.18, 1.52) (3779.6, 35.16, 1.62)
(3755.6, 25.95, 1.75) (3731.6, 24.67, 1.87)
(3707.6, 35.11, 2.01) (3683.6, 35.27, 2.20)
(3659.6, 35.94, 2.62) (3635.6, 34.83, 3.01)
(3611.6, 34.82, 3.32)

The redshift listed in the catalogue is 0.000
